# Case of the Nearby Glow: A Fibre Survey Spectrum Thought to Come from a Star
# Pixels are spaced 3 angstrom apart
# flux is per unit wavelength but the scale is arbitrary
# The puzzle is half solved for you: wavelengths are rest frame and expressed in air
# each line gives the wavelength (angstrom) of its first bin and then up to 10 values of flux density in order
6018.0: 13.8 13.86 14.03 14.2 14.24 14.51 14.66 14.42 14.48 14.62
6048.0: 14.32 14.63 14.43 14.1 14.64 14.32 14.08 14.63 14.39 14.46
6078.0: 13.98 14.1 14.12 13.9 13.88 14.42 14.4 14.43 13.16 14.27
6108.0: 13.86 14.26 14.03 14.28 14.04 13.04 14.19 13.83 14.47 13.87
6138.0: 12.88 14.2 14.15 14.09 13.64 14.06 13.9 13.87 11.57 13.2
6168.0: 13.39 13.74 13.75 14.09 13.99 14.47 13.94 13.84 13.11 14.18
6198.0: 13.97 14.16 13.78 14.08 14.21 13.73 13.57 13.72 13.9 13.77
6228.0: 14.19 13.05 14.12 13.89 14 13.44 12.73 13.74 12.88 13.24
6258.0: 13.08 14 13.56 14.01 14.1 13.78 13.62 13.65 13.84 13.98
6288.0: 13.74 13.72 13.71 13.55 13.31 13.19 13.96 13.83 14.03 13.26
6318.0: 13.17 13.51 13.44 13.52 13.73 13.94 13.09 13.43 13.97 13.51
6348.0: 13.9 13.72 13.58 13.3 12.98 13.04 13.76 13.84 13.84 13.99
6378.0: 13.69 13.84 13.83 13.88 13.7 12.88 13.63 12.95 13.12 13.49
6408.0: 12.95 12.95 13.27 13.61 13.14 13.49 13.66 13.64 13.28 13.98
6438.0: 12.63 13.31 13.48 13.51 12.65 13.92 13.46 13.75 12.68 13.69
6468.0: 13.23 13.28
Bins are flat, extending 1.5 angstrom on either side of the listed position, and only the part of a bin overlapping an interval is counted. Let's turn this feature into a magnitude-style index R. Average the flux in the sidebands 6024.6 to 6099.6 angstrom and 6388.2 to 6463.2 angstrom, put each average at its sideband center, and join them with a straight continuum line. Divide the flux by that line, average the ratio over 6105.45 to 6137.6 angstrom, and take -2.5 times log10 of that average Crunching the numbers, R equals 0.02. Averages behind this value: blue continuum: 14.3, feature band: 14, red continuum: 13.3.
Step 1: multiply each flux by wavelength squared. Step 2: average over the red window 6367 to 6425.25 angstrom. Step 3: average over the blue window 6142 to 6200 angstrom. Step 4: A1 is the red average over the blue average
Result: 1.1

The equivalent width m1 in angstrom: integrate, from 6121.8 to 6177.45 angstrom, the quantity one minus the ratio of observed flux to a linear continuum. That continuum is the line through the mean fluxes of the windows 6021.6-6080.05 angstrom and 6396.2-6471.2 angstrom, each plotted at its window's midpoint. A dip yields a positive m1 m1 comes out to 1.7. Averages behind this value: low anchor 14.4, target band 13.7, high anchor 13.3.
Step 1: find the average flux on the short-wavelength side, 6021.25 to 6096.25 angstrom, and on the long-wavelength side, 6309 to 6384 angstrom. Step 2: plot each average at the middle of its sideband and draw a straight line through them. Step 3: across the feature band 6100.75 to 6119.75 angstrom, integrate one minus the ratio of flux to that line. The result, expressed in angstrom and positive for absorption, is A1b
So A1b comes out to 0.3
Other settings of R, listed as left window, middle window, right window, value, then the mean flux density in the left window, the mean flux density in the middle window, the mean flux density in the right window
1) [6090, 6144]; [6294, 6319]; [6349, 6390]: 0.01 mag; 14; 13.6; 13.6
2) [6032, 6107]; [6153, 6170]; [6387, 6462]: 0.06 mag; 14.3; 13.3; 13.3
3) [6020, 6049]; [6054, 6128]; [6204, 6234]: 0.00 mag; 14.3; 14.1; 13.8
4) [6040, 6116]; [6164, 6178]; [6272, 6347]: 0.03 mag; 14.2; 13.6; 13.6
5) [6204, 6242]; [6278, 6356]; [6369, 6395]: 0.01 mag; 13.8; 13.6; 13.7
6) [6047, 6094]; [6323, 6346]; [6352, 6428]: 0.00 mag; 14.3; 13.6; 13.5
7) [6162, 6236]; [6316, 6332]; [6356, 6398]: 0.01 mag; 13.8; 13.5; 13.6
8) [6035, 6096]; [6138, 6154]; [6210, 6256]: 0.01 mag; 14.3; 13.9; 13.6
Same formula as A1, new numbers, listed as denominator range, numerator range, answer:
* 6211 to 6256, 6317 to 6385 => 1.04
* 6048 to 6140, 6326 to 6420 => 1.05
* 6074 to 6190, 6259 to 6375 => 1.04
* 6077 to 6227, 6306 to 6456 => 1.05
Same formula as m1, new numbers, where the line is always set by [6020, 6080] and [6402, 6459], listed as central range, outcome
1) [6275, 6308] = 0.1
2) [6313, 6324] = 0.2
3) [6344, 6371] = 0.1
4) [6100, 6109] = 0.3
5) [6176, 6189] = -0.1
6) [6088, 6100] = 0.0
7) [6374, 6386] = -0.3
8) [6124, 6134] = 0.0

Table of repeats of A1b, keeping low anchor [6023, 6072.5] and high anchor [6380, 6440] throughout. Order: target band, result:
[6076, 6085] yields 0.1 angstrom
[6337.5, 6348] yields -0.1 angstrom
